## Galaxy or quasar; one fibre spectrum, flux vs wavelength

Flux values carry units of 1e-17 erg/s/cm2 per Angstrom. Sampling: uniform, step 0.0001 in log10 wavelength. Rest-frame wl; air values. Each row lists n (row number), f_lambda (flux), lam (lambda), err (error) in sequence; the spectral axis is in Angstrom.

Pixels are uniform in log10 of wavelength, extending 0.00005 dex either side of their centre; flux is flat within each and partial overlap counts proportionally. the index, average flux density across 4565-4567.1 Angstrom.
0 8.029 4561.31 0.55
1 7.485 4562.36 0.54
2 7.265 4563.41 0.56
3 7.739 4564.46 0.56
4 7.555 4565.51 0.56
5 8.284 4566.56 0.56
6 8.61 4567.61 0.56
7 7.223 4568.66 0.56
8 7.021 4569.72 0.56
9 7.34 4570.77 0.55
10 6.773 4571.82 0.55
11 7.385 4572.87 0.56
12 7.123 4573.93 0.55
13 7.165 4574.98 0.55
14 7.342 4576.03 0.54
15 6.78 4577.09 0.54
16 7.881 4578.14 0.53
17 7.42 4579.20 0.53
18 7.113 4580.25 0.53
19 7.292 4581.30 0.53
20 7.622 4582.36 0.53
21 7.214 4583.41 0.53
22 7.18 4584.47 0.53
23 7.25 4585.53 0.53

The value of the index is 7.94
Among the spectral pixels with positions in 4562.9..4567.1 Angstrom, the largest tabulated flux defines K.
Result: 8.284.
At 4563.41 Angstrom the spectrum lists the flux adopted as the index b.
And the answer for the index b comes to 7.265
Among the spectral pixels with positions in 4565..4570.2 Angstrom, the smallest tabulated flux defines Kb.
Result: 7.021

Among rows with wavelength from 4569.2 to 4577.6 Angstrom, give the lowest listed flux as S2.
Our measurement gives 6.773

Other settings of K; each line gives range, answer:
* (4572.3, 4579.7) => 7.881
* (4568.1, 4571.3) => 7.34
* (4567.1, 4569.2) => 8.61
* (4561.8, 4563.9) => 7.485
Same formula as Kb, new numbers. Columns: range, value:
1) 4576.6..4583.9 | 6.78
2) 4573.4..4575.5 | 7.123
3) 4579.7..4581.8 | 7.113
